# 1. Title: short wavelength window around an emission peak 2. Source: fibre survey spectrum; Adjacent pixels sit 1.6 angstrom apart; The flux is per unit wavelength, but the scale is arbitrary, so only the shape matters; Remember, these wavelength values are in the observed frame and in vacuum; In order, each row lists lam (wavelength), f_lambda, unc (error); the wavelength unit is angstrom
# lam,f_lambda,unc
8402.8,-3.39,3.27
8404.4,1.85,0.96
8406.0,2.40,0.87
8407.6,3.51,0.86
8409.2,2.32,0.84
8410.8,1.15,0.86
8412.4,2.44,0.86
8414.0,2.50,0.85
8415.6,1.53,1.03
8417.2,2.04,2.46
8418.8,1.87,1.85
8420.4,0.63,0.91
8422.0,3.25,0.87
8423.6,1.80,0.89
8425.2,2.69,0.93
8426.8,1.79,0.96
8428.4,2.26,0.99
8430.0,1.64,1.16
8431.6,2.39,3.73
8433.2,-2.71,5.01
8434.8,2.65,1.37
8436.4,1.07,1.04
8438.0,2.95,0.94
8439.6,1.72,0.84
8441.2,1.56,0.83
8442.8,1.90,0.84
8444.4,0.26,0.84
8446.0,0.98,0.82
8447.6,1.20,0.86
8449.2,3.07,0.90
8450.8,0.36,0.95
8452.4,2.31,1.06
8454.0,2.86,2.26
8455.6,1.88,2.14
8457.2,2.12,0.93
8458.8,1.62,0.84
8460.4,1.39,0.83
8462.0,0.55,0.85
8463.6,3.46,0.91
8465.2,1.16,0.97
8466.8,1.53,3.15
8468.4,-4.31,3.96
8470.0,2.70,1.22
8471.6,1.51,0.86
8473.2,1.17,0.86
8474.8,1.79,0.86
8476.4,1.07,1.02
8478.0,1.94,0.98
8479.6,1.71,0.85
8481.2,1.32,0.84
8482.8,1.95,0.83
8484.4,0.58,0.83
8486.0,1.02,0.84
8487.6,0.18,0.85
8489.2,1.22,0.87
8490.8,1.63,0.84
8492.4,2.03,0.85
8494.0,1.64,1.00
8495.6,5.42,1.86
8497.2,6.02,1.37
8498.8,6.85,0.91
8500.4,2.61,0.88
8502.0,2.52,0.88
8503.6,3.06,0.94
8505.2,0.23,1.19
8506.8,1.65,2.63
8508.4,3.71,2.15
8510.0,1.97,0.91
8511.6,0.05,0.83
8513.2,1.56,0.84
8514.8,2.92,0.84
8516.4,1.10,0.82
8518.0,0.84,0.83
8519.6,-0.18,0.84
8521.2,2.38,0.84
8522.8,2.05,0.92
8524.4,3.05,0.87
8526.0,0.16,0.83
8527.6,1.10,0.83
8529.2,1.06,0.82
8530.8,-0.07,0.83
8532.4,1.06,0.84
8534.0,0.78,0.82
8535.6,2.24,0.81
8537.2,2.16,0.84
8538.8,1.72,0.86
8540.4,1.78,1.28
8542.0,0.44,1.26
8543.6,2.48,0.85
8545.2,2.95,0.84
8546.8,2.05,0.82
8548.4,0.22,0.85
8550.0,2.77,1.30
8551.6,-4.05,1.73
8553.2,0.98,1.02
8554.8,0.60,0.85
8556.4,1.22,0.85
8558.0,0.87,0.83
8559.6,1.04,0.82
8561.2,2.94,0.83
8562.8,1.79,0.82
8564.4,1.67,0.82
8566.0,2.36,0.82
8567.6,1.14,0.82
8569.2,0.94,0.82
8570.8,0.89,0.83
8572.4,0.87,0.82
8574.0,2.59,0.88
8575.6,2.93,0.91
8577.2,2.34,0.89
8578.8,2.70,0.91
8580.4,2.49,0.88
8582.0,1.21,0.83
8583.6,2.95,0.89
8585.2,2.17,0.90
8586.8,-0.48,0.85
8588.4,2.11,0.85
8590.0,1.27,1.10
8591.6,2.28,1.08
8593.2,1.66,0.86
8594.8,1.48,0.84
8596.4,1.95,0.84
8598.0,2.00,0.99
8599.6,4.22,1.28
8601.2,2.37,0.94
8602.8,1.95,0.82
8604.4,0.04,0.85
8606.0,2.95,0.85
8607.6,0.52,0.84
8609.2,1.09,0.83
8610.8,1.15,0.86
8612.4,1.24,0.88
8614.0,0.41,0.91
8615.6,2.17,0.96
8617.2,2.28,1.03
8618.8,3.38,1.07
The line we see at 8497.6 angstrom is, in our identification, Hgamma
